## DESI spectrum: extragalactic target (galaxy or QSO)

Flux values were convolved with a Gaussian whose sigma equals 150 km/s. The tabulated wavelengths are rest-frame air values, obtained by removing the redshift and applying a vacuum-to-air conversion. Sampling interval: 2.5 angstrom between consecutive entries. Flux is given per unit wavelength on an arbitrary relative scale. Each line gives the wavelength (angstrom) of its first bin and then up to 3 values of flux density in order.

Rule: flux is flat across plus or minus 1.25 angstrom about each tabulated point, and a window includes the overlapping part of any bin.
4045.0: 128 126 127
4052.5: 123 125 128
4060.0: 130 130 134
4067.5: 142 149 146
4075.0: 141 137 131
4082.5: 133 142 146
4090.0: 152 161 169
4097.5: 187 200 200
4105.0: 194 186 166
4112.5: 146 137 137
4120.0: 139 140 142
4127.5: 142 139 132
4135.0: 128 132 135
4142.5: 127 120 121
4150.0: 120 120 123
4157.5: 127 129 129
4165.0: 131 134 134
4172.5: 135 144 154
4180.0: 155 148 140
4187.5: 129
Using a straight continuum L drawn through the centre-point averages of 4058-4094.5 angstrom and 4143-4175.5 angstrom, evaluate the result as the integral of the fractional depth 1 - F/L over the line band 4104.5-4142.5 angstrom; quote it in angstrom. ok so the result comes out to -3.1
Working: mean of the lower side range 141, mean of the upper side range 128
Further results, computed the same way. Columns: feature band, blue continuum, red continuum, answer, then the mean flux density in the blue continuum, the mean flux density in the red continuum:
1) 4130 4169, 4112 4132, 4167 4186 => 3.8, 140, 143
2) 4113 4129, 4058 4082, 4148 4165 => -1.2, 137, 125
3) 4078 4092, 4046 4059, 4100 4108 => 2.3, 126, 195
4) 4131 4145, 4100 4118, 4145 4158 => 0.7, 170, 122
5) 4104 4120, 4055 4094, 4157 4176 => -2.5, 140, 133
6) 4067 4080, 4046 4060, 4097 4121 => 0.0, 126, 169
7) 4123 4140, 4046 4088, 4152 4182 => -0.1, 134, 135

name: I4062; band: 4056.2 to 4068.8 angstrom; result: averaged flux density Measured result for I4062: 133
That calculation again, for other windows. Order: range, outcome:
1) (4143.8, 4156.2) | 121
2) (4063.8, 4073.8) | 143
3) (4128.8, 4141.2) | 133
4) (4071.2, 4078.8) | 141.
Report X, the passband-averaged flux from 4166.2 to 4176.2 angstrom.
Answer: 137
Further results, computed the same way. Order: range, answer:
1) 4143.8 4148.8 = 120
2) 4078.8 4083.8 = 132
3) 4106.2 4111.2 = 176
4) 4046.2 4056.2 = 125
